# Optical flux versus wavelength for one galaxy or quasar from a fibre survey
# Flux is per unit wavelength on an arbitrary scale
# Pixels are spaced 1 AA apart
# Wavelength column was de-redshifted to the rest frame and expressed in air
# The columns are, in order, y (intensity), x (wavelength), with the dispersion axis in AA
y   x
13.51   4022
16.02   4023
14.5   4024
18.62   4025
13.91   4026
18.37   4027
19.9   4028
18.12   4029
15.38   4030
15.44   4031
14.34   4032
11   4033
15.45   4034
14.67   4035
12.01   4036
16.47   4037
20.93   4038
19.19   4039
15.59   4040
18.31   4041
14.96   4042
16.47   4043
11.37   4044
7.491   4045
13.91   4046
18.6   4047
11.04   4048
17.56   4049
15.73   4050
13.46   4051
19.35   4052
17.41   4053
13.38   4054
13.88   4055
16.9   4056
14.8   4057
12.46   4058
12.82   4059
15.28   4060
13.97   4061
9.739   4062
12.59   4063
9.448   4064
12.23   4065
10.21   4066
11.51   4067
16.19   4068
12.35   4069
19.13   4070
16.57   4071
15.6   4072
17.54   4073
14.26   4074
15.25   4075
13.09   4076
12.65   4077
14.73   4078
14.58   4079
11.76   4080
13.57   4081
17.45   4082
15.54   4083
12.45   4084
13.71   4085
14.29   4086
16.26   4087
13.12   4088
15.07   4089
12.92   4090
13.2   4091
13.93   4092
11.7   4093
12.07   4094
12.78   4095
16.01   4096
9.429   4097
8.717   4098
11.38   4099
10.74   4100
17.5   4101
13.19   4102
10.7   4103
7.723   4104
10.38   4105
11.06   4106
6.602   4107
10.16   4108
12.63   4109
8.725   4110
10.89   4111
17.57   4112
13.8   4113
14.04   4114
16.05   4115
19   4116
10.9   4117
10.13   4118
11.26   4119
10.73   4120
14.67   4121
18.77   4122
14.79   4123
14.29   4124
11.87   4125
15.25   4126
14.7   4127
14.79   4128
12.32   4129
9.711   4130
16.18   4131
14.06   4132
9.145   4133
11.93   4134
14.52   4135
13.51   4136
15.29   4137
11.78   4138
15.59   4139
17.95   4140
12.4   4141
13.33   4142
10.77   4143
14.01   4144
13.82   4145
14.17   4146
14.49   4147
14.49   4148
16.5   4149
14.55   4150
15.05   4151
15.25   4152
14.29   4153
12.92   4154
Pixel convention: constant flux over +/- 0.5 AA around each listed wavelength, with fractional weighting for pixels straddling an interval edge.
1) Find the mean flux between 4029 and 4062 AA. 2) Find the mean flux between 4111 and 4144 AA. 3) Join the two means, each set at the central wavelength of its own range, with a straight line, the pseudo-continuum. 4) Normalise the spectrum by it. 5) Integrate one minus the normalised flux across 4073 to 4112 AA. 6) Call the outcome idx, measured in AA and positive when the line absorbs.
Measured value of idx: 4.14 AA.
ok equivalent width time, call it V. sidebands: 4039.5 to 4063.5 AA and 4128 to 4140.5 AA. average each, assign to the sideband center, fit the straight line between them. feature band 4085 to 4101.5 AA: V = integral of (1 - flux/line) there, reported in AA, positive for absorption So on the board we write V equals 1.1 AA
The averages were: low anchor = 14.5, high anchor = 13.6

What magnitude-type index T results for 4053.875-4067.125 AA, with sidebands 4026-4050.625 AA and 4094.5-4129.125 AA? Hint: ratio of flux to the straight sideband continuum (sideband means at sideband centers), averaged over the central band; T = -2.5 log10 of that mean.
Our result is 0.14 mag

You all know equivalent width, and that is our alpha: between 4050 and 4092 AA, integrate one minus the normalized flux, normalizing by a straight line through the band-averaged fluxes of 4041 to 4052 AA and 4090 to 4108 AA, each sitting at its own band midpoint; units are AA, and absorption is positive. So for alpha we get -3.4 AA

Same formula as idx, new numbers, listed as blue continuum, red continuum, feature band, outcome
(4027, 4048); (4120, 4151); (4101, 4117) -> 2.29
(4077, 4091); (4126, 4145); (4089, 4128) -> 3.23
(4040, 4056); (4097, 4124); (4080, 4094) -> -0.62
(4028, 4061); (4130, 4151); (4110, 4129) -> 0.33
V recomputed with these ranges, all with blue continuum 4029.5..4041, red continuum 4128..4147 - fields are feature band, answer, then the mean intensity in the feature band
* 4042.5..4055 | 0.58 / 14.6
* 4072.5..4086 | 0.30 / 14.4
